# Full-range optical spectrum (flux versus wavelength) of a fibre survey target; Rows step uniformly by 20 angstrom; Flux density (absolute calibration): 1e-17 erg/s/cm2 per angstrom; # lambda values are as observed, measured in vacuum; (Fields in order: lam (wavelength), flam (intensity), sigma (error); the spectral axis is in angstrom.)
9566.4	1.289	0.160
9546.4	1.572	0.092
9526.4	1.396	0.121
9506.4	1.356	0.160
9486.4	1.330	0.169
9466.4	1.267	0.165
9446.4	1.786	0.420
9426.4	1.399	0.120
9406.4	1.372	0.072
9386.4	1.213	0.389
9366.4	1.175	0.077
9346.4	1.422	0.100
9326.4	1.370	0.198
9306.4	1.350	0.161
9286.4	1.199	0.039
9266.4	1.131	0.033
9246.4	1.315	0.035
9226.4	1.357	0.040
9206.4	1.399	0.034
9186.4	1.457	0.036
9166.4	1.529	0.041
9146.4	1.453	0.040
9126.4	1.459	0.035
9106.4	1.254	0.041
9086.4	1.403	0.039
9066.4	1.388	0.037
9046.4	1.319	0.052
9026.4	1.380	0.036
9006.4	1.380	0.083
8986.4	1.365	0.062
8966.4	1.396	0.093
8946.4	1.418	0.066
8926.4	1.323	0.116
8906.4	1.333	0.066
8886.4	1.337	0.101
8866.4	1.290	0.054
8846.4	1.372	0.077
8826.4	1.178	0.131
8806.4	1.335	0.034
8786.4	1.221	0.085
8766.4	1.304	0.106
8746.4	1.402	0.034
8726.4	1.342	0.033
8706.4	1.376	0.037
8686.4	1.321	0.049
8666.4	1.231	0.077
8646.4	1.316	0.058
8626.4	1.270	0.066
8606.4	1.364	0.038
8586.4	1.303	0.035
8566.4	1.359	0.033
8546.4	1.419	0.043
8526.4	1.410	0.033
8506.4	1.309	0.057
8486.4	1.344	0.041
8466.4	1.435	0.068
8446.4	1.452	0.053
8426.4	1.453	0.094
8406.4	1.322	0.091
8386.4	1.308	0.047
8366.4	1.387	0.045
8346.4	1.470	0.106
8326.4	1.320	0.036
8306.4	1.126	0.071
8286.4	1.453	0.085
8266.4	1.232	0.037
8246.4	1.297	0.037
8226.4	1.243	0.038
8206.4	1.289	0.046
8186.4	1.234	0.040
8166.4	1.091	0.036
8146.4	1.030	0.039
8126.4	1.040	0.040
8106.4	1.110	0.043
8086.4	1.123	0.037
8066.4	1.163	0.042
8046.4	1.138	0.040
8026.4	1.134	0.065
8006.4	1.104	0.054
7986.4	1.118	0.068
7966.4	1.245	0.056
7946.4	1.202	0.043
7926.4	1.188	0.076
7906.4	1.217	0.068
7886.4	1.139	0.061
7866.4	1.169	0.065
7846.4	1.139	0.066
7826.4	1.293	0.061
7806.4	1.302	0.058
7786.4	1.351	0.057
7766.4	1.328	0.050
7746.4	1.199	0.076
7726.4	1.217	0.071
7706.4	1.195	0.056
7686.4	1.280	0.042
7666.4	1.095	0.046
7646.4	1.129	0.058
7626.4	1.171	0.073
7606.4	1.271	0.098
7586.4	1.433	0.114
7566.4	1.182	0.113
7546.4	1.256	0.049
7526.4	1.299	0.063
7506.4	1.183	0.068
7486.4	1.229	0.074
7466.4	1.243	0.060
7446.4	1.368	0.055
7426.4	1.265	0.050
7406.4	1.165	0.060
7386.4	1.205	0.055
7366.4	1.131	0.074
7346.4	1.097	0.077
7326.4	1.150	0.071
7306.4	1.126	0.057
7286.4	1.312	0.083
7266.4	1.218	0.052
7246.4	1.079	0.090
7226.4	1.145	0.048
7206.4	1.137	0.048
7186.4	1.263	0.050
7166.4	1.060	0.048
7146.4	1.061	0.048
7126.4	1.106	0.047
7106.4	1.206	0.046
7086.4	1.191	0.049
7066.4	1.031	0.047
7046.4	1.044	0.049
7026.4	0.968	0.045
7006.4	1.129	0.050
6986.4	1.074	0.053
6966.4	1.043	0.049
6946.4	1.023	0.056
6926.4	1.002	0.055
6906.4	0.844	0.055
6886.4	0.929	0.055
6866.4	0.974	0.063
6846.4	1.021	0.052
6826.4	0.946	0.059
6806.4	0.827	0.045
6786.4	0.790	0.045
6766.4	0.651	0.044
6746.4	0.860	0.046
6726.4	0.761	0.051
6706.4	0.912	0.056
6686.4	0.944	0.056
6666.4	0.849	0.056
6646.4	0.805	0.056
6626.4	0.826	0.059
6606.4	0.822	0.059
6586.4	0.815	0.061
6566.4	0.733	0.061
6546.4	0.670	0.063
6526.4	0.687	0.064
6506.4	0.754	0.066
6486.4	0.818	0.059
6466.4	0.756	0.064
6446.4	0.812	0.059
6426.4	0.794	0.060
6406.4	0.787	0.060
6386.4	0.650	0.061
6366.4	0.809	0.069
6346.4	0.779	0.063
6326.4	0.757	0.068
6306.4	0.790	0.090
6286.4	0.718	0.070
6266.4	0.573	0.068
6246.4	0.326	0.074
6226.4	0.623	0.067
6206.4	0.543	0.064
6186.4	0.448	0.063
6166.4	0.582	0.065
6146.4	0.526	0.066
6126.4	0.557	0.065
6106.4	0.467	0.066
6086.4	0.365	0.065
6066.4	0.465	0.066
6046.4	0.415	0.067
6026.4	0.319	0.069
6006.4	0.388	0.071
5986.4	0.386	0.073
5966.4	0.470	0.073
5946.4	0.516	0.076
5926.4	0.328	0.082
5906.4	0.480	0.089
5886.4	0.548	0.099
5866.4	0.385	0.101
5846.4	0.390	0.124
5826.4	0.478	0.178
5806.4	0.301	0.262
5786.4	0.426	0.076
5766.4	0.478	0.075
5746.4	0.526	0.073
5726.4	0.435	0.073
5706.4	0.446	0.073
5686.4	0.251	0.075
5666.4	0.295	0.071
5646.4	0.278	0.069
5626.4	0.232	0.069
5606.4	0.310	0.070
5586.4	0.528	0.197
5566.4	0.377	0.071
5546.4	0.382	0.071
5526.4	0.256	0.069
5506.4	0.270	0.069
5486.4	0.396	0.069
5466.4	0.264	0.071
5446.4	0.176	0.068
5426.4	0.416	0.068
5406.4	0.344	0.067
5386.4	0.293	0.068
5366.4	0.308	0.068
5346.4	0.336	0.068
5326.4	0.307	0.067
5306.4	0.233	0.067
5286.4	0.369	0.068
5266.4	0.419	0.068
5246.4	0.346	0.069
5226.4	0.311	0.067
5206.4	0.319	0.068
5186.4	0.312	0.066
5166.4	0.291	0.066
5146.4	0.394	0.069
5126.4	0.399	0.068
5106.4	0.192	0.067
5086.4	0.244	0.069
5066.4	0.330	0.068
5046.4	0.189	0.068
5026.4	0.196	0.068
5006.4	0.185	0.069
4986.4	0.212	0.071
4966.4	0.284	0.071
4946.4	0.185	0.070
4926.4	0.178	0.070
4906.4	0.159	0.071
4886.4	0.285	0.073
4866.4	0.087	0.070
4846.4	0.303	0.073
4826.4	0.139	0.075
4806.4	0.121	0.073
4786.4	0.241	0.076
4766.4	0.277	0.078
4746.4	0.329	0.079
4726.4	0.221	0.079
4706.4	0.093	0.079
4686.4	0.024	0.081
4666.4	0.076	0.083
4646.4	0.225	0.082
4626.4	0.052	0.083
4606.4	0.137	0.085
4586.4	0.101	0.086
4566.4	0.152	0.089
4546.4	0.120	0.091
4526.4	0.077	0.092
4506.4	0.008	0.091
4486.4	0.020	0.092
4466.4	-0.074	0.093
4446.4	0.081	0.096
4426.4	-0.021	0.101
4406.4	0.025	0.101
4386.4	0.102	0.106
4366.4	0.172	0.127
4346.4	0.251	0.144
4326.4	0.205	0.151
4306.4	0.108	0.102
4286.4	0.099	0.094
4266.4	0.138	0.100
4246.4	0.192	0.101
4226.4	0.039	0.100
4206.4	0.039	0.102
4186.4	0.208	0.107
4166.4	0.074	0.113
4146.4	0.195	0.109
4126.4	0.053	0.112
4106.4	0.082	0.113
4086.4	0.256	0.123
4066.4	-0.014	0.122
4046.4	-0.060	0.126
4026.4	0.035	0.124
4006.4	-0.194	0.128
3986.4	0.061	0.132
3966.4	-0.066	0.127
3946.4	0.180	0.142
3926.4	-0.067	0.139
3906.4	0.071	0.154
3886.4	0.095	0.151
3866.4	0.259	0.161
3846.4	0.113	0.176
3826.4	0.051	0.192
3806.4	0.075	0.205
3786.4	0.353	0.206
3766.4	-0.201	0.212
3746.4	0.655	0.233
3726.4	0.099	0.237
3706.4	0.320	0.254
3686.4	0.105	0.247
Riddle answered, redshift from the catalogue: 0.574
